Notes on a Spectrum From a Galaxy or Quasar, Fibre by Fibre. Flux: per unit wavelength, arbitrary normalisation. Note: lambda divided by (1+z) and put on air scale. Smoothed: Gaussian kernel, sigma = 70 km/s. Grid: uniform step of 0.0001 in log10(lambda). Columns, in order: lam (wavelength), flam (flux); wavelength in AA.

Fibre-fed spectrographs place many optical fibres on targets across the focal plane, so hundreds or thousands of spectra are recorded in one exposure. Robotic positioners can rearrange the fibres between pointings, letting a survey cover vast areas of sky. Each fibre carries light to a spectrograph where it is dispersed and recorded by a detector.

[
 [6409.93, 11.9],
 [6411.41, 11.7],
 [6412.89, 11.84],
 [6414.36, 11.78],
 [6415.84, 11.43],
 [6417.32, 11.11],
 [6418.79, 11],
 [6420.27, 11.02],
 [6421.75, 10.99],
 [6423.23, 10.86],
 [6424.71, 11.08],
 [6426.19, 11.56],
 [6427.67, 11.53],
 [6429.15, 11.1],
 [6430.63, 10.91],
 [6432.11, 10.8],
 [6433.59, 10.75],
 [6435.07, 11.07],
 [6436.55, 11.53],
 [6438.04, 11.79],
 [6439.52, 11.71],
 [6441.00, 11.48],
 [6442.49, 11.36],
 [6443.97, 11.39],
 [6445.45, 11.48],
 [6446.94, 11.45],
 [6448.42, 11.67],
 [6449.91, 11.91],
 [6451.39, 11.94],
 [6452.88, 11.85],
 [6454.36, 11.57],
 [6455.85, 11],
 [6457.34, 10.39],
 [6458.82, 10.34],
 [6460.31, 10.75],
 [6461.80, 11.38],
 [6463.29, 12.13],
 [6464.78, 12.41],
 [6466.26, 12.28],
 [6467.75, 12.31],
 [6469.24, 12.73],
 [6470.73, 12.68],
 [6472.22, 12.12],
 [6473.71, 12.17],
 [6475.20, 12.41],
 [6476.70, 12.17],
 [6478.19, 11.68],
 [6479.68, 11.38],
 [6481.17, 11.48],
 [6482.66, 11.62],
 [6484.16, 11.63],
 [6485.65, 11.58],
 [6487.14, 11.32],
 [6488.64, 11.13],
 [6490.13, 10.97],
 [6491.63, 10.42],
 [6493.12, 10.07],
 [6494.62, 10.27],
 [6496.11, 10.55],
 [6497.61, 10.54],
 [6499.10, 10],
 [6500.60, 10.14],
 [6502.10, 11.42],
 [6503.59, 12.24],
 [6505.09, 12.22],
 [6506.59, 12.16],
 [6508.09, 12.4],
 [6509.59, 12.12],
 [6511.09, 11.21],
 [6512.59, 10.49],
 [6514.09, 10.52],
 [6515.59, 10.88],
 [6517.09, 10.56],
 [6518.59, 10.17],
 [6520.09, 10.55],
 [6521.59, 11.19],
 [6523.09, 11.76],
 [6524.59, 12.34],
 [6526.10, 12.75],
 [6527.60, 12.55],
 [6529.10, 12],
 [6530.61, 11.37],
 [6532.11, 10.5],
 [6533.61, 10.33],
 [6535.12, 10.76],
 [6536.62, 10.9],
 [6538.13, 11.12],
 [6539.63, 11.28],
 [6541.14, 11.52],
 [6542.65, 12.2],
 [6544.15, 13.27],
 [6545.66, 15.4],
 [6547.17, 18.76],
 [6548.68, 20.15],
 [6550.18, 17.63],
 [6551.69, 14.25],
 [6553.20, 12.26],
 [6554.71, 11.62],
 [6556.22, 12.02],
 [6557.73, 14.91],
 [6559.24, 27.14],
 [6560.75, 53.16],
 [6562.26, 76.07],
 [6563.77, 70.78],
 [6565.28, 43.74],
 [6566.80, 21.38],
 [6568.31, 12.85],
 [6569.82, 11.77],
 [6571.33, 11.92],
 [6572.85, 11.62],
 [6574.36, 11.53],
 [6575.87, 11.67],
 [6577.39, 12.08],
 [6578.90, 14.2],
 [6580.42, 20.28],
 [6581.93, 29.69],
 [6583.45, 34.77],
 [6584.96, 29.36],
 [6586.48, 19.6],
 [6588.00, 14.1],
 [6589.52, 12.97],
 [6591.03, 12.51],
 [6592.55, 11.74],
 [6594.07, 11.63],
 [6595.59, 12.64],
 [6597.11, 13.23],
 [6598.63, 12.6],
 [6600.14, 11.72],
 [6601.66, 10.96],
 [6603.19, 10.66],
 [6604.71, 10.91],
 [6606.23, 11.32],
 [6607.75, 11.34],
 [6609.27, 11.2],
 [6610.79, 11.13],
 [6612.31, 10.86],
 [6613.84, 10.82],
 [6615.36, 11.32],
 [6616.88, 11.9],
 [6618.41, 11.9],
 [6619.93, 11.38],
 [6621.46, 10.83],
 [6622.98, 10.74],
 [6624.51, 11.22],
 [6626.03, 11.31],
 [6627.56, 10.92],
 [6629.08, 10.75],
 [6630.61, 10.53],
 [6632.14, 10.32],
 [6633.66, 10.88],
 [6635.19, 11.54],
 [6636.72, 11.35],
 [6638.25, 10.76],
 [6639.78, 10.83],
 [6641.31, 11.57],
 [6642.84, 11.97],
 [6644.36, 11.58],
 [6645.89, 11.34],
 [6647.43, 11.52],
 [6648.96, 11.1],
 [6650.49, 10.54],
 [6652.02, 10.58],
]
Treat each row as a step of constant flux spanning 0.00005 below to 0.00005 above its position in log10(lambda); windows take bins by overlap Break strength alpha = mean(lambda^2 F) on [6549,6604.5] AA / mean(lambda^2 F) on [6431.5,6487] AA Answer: 1.82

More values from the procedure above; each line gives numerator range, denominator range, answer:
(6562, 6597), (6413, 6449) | 2.00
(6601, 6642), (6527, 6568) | 0.54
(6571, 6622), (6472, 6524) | 1.29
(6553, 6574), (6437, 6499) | 2.51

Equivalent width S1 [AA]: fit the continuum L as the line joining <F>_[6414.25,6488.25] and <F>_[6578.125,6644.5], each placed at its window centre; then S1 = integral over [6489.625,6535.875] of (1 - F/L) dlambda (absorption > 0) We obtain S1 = 4.0 AA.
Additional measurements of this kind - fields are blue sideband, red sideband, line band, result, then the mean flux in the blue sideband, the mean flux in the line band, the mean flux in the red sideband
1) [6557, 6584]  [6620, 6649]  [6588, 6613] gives 9.94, 27.1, 11.8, 11.1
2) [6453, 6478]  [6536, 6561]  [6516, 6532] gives 3.70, 11.8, 11.5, 16.2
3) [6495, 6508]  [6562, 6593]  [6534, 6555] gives 4.94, 11.2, 13.6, 22.8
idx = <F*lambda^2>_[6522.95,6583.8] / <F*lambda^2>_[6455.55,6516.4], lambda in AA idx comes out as 1.72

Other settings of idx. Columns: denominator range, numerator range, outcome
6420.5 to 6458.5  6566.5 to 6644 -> 1.23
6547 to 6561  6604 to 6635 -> 0.59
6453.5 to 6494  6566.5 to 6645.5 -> 1.19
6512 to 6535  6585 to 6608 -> 1.19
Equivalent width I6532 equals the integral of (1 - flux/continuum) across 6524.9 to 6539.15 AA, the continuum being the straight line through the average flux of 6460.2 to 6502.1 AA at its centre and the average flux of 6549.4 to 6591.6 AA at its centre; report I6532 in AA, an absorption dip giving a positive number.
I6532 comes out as 5.25 AA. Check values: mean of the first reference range 11.4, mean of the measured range 11.4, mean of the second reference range 23.1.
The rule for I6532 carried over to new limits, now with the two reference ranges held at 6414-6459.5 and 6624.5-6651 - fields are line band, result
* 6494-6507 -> 0.2 AA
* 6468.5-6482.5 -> -1.0 AA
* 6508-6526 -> 0.0 AA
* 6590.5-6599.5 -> -1.0 AA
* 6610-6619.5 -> -0.2 AA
